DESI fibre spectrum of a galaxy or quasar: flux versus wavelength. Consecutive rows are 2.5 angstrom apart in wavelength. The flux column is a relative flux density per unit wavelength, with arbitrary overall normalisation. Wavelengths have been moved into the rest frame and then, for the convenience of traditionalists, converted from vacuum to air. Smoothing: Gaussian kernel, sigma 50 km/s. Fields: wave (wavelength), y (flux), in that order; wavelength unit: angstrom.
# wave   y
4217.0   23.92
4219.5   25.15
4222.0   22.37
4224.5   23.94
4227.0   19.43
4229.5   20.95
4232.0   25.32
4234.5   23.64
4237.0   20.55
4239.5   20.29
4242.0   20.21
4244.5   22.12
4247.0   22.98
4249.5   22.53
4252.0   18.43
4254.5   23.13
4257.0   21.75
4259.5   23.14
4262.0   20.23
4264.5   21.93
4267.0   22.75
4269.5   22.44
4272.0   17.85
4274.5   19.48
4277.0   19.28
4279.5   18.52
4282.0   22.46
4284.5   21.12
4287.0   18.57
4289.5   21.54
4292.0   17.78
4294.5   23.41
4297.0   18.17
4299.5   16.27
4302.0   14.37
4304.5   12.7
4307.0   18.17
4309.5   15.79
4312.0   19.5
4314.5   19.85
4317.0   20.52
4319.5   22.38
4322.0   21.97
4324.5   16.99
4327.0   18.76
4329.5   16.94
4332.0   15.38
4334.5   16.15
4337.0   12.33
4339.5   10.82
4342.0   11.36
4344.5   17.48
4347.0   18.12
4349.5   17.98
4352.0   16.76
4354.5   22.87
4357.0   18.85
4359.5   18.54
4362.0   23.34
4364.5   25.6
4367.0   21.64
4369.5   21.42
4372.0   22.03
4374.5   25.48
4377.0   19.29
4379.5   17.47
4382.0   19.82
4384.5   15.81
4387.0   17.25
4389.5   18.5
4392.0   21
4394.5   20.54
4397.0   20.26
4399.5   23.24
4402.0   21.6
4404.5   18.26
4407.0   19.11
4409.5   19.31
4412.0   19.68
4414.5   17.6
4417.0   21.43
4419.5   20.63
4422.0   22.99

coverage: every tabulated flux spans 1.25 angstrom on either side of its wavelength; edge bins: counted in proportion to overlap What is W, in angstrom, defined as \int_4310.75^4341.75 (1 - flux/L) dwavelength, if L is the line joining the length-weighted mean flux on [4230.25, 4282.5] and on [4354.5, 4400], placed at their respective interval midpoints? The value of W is 5.2 angstrom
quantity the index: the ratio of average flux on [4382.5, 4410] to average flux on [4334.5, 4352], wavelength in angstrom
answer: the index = 1.31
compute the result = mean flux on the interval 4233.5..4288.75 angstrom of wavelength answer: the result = 21.1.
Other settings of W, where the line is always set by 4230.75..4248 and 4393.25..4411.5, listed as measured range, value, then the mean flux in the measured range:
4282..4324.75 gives 4.99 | 18.9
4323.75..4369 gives 6.65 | 17.8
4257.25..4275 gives 0.51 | 21.2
